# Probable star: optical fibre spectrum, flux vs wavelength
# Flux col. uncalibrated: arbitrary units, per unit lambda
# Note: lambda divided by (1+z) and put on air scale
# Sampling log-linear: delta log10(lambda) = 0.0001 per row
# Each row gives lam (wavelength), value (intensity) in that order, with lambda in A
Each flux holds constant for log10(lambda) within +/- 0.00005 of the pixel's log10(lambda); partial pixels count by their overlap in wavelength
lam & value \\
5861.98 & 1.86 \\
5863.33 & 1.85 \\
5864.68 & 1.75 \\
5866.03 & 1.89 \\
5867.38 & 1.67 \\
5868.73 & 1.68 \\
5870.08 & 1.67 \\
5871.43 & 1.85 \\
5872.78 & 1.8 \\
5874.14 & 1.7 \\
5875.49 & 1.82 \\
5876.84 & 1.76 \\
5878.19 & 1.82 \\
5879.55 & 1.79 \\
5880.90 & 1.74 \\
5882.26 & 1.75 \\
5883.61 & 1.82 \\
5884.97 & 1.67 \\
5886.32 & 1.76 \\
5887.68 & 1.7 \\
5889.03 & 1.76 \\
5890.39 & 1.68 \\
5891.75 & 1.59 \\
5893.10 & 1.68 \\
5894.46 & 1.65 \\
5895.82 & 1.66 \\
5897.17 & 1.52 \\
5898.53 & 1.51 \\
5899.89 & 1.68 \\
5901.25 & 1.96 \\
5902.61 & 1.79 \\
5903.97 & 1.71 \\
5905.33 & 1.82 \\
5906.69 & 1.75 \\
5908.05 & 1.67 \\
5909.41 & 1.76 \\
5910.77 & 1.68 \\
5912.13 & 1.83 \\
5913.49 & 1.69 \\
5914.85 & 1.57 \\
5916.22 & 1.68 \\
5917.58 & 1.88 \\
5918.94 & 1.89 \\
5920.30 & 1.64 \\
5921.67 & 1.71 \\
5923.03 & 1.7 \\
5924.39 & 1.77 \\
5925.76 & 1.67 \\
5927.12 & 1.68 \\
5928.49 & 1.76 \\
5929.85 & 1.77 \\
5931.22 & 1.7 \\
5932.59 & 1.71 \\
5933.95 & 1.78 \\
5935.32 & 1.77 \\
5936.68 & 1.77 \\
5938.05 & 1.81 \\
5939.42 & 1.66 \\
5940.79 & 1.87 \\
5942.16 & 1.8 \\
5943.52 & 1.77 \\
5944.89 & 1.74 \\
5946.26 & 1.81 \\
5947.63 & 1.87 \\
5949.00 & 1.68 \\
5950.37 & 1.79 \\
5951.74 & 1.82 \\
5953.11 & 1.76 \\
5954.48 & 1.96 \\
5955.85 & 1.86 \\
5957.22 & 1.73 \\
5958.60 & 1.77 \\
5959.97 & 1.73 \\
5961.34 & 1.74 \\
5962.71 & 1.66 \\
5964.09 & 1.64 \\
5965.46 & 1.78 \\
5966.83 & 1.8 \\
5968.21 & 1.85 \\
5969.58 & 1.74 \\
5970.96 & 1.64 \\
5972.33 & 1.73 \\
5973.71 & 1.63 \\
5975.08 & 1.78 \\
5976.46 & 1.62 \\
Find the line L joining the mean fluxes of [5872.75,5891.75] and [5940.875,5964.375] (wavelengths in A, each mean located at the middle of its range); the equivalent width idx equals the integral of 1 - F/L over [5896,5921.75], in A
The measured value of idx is 0.5 A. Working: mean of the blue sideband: 1.75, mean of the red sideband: 1.78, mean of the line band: 1.72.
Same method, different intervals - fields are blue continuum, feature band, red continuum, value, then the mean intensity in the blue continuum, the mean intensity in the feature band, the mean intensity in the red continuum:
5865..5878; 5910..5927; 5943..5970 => 0.4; 1.76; 1.73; 1.78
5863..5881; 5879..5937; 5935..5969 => 1.7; 1.77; 1.72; 1.78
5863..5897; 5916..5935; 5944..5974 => 0.1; 1.74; 1.74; 1.76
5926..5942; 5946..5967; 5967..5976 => -0.4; 1.75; 1.77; 1.73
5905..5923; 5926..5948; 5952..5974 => -0.3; 1.73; 1.76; 1.75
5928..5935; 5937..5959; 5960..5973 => -0.7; 1.74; 1.79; 1.73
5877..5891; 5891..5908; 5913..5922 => 0.4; 1.75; 1.69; 1.72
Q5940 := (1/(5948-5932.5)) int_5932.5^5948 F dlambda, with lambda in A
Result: 1.78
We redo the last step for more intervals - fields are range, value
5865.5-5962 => 1.75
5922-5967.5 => 1.76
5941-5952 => 1.79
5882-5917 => 1.71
